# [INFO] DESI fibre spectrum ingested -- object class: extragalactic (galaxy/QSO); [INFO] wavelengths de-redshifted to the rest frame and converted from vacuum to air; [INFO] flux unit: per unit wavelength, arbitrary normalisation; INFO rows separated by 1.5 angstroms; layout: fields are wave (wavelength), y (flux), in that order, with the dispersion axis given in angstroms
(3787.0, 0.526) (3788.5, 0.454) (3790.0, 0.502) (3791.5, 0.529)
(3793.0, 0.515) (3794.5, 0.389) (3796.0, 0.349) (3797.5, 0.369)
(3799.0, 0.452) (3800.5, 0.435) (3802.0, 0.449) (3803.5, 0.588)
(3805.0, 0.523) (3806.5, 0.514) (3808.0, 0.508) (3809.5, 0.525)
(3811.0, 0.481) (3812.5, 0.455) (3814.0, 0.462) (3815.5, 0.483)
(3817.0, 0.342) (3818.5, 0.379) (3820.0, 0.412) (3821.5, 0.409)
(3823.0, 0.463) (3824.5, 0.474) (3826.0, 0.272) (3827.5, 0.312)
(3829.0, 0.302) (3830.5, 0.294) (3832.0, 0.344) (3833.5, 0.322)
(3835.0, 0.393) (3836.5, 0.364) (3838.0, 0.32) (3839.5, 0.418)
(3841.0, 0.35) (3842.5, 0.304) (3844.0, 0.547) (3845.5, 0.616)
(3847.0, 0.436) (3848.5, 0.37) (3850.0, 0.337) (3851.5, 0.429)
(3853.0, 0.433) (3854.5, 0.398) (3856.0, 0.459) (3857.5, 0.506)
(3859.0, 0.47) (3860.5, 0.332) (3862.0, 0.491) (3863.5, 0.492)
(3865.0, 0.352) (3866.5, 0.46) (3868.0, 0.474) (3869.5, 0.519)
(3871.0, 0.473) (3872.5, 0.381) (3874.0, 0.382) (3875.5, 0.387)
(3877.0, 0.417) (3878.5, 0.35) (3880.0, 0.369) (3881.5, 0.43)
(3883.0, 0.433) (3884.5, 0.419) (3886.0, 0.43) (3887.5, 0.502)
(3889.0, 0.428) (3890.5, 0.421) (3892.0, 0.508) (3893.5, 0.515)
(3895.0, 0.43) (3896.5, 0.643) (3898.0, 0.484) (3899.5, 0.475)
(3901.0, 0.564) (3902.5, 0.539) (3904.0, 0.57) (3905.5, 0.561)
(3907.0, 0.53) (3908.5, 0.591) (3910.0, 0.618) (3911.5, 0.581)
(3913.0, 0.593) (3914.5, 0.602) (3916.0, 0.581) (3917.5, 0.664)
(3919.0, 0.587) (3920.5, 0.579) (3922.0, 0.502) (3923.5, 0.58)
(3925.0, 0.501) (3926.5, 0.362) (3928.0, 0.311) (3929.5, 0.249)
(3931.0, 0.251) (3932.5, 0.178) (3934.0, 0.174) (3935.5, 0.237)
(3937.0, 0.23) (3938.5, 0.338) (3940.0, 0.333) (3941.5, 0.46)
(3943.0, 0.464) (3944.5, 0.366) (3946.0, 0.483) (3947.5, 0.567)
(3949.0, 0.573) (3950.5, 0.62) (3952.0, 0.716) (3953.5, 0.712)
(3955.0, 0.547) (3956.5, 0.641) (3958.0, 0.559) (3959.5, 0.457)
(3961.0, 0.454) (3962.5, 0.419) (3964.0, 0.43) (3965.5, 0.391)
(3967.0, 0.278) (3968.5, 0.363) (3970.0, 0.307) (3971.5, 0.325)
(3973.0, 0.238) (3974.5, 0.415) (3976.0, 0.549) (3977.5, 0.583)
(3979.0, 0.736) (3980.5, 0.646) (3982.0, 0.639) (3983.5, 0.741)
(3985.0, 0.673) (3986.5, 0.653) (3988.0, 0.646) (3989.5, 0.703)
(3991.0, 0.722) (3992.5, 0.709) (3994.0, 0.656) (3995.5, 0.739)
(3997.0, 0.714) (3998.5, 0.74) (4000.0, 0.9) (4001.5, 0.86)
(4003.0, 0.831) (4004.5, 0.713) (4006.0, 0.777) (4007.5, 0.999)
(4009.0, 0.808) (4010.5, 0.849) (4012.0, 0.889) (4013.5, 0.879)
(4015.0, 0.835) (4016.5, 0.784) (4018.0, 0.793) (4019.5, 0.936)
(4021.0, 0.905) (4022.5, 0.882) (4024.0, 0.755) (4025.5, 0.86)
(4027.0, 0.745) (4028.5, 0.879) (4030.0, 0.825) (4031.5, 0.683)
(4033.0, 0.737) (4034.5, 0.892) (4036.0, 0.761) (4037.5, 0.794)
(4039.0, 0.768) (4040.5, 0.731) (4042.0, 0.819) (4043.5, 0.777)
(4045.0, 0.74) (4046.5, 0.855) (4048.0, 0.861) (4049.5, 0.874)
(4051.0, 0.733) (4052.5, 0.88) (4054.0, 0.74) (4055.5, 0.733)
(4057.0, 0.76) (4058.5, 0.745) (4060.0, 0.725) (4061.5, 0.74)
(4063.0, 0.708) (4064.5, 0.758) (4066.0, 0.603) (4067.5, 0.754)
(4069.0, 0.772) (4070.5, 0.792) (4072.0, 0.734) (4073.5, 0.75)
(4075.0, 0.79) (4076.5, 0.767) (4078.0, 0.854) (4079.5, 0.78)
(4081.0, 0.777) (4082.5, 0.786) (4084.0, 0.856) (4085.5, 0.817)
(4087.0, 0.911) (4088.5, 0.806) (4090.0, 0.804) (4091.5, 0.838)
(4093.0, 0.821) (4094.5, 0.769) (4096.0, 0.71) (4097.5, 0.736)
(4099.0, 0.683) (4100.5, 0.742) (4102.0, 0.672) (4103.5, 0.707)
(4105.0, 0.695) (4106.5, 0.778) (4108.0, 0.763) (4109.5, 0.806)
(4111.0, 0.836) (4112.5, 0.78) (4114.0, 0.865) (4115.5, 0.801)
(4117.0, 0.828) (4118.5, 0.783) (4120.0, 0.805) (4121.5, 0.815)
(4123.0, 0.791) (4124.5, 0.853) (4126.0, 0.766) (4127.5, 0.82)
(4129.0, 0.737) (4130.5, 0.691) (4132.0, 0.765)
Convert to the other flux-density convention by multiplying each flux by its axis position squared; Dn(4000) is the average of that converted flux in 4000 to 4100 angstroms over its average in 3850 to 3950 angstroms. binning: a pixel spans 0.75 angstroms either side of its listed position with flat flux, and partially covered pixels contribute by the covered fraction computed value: 1.89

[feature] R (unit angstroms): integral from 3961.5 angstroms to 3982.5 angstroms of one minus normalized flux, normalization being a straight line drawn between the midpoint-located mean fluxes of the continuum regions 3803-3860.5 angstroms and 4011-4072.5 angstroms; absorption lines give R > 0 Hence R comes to 6.9 angstroms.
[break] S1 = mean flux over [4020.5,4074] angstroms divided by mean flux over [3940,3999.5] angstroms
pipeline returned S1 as 1.41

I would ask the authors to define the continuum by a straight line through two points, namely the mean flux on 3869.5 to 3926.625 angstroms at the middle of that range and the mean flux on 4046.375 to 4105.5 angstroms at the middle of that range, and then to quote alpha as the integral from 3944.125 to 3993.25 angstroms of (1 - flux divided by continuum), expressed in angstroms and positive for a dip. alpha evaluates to 5.4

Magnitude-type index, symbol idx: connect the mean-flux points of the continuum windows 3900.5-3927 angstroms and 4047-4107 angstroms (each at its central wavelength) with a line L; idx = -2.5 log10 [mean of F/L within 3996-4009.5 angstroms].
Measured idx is -0.20 mag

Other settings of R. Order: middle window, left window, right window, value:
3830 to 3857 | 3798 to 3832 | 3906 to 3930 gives 3.6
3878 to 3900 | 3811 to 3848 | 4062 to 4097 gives 1.4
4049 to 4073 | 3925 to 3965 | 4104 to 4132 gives -3.0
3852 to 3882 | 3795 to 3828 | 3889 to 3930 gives 3.6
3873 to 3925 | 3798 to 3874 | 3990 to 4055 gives 4.6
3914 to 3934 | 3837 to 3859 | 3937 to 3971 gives 0.5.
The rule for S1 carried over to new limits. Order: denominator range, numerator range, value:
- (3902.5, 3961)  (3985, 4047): 1.63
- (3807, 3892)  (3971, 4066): 1.80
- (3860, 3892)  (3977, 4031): 1.82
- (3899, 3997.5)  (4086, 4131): 1.53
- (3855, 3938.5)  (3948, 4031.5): 1.47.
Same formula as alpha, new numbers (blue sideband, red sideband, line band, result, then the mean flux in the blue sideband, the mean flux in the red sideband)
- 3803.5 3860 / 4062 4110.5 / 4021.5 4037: -2.58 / 0.419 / 0.767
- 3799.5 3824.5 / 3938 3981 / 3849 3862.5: 1.25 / 0.464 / 0.482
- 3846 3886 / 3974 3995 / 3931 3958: 6.20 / 0.424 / 0.652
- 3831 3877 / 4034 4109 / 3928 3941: 6.94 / 0.418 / 0.773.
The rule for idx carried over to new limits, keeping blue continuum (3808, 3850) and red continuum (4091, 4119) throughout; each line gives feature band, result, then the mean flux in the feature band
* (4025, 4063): -0.14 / 0.784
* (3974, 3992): -0.07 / 0.646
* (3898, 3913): -0.11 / 0.557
